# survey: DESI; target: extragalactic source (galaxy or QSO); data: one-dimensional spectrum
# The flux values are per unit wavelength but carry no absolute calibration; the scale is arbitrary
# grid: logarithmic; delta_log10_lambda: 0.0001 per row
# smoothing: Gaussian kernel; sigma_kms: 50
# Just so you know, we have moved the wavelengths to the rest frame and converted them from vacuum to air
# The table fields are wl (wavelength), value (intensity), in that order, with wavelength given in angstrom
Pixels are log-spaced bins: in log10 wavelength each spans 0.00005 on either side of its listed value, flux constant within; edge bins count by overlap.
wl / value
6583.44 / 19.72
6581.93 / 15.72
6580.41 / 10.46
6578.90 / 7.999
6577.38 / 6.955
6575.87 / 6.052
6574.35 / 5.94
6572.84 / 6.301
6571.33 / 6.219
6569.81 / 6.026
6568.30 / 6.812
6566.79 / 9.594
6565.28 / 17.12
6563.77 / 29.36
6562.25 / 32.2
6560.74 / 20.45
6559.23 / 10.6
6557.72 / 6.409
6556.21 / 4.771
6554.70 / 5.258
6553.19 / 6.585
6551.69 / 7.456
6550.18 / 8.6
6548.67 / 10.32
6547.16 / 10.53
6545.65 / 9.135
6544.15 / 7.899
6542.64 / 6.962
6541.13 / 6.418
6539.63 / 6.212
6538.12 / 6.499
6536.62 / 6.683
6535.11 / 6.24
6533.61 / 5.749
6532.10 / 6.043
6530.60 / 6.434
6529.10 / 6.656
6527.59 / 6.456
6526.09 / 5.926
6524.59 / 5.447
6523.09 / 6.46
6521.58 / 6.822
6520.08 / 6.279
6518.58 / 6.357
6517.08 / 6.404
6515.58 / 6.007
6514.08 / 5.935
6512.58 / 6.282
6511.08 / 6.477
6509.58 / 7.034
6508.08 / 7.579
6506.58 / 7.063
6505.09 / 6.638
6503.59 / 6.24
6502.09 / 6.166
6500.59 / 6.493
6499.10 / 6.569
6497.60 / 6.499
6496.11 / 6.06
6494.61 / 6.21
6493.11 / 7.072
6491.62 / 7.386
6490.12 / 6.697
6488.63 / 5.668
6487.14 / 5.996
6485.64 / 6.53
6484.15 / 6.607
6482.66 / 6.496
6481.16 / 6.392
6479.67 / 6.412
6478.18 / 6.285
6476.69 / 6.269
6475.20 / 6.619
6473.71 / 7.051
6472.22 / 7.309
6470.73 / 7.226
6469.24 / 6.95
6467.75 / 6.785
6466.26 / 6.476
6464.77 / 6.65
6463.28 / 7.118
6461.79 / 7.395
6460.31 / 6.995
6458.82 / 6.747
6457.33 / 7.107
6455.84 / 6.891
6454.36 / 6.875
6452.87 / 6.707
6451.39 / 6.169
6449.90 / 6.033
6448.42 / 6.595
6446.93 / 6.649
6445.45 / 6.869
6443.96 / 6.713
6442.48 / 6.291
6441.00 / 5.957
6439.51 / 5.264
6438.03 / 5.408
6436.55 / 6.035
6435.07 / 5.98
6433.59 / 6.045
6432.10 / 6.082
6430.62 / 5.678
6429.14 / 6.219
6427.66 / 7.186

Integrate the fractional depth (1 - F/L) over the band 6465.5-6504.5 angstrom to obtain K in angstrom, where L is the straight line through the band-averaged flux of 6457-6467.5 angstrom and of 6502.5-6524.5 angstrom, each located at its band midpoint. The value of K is 1.0 angstrom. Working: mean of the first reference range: 6.91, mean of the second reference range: 6.5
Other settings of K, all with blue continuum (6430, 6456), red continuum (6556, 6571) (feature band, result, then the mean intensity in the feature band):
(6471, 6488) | 4.2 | 6.56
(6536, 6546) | 4.6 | 7.04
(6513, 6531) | 8.3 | 6.26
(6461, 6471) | 1.1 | 6.93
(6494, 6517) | 8.8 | 6.48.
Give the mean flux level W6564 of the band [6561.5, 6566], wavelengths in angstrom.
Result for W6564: 26.2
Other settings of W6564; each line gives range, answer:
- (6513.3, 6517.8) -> 6.11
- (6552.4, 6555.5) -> 5.94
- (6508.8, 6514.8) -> 6.44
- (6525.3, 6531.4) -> 6.37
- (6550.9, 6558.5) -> 6.13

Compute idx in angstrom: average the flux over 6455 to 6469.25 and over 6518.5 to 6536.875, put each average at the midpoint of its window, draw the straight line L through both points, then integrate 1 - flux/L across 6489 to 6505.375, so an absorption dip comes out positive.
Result 0.1 angstrom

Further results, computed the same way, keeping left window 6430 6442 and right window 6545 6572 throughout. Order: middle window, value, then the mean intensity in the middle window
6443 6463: -0.4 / 6.75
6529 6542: 5.2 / 6.32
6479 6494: 3.0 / 6.52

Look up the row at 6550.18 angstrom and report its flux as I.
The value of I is 8.6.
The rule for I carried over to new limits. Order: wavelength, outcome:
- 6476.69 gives 6.269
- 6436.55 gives 6.035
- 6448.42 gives 6.595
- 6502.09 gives 6.166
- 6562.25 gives 32.2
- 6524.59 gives 5.447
